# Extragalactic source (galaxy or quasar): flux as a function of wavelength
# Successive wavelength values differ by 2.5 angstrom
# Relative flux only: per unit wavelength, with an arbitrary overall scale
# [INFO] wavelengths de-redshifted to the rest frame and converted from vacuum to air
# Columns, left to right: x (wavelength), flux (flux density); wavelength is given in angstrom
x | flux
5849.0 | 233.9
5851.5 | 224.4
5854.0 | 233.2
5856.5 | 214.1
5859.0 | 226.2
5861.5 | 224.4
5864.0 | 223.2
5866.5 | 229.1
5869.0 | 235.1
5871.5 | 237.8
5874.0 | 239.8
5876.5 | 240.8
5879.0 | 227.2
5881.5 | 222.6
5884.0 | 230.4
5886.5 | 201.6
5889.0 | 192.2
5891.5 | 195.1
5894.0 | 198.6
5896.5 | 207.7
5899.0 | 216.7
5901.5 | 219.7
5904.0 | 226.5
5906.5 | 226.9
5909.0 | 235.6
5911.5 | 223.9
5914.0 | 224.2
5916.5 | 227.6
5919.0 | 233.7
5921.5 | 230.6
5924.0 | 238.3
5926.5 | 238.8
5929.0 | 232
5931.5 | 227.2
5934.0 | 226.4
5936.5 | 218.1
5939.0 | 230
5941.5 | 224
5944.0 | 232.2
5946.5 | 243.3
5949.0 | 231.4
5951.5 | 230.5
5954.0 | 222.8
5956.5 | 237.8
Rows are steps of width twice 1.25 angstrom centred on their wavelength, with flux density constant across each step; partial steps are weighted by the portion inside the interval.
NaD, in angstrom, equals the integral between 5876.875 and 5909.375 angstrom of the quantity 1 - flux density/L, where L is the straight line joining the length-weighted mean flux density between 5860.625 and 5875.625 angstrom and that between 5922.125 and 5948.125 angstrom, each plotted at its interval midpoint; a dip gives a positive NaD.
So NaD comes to 2.2 angstrom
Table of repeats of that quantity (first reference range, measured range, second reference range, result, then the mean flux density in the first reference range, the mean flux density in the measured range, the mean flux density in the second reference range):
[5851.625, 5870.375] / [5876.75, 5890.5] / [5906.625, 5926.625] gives 0.72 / 226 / 216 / 231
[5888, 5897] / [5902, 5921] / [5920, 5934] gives -0.98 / 198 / 228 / 233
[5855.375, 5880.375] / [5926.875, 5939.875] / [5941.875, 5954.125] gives 0.25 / 230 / 227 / 232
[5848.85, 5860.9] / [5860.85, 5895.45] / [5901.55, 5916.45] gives 0.76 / 226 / 221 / 227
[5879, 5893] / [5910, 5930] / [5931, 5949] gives -0.83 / 210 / 231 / 229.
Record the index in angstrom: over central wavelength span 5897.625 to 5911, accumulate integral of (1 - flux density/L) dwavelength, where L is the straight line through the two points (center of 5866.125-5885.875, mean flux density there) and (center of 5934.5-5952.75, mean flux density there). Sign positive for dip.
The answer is 0.36 angstrom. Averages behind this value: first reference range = 232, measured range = 225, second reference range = 230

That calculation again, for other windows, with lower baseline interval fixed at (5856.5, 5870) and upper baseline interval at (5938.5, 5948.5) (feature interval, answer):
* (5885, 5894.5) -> 1.3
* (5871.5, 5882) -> -0.3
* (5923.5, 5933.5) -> -0.1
